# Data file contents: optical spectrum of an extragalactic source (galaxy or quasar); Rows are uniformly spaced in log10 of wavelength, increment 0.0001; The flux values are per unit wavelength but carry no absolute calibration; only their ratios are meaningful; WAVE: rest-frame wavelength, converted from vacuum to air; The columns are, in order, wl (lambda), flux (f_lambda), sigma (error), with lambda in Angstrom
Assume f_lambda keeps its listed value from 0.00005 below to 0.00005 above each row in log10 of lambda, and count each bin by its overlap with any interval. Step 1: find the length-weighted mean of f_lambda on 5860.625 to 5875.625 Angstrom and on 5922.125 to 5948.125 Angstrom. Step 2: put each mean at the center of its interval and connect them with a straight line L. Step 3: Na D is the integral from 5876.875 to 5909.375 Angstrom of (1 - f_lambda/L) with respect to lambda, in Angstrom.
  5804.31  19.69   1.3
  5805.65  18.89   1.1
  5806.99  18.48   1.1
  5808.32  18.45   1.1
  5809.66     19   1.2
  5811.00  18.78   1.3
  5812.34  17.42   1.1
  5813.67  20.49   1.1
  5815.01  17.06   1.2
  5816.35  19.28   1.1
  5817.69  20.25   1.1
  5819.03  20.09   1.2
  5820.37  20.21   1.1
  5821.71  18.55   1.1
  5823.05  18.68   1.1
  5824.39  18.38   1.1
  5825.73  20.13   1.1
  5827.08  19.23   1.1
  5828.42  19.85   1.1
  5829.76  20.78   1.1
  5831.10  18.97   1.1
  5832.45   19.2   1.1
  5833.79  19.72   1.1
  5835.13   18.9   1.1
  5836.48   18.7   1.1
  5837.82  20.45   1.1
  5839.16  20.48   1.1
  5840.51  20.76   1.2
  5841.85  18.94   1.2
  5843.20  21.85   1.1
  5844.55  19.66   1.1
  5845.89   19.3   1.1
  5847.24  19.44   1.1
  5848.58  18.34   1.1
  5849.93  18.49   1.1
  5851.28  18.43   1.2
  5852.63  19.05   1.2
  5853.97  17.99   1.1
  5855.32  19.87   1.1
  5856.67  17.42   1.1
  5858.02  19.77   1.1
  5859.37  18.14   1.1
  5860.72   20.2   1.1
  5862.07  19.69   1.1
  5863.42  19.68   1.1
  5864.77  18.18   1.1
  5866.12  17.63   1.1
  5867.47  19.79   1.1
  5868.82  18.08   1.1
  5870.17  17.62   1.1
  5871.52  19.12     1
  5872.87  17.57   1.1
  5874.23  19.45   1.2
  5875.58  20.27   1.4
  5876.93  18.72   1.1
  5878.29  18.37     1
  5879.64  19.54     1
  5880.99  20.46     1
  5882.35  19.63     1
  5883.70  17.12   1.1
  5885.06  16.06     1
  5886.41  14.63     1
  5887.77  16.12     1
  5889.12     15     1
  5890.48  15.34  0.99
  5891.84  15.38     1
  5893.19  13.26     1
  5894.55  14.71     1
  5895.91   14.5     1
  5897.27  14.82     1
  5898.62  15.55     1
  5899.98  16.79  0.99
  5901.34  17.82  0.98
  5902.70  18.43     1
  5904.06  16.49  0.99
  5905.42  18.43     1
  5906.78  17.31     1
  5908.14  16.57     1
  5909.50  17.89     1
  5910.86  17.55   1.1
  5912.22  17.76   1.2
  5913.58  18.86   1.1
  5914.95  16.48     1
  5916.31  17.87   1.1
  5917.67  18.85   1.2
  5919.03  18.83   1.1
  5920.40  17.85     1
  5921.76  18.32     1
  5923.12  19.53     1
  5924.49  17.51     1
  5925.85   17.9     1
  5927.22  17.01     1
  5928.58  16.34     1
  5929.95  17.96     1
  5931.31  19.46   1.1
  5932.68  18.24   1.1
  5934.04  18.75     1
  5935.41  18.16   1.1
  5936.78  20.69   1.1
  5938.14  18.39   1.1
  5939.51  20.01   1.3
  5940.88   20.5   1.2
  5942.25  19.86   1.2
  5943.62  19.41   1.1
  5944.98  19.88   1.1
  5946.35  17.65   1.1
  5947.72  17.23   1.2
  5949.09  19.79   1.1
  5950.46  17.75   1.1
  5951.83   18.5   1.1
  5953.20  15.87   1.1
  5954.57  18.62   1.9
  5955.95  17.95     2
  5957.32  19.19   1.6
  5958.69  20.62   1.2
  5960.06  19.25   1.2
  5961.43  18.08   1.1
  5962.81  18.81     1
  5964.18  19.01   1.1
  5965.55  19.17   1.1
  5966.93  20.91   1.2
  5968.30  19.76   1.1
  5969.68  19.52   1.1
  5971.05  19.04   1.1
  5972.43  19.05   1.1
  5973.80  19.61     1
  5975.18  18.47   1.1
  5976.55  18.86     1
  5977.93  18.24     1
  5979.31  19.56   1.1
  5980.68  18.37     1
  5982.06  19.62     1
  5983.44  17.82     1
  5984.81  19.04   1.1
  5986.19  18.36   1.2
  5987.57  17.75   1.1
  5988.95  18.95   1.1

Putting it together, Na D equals 3.6 Angstrom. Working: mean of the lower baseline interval 18.8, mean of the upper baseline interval 18.7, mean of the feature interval 16.7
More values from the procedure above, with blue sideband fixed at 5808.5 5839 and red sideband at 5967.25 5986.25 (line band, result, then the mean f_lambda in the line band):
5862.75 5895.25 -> 2.7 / 17.6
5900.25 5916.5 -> 1.3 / 17.6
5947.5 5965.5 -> 0.5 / 18.6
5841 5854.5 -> 0.0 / 19.2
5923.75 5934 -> 0.7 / 17.8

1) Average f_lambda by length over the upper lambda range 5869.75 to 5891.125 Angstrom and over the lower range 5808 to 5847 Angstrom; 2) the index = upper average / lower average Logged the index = 0.9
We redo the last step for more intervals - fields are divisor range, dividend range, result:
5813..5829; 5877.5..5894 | 0.86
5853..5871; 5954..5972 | 1.02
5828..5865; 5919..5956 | 0.95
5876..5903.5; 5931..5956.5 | 1.13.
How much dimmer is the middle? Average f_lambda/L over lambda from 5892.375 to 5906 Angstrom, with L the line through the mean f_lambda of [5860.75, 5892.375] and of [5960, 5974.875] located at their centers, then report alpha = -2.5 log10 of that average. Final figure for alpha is 0.14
